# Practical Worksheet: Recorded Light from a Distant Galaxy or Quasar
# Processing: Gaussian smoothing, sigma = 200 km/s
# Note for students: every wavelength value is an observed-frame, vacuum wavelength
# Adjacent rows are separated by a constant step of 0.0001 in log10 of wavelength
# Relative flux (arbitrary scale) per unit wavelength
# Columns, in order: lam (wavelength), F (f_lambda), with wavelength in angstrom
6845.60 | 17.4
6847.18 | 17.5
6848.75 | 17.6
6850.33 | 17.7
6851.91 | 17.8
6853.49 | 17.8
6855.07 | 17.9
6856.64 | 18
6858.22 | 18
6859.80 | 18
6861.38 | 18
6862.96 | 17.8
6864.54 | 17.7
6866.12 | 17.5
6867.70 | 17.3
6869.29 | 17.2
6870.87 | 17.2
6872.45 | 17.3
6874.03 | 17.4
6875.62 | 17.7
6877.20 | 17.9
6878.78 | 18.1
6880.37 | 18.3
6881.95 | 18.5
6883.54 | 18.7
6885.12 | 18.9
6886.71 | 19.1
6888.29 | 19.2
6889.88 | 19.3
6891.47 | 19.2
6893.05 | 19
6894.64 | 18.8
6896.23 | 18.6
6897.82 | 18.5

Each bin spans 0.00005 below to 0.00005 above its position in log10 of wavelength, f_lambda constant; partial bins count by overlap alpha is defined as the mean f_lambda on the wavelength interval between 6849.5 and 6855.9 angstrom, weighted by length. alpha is 17.8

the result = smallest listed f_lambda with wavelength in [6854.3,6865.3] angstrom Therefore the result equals 17.7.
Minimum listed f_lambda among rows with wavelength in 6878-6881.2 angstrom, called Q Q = 18.1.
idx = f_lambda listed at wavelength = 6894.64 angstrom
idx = 18.8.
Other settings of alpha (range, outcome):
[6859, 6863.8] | 17.9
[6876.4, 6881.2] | 18.1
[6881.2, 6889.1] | 18.9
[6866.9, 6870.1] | 17.2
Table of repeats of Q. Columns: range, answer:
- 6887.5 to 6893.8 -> 19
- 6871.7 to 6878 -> 17.3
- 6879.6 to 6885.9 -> 18.3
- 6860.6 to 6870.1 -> 17.2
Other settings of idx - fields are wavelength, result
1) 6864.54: 17.7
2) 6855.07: 17.9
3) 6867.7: 17.3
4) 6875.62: 17.7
